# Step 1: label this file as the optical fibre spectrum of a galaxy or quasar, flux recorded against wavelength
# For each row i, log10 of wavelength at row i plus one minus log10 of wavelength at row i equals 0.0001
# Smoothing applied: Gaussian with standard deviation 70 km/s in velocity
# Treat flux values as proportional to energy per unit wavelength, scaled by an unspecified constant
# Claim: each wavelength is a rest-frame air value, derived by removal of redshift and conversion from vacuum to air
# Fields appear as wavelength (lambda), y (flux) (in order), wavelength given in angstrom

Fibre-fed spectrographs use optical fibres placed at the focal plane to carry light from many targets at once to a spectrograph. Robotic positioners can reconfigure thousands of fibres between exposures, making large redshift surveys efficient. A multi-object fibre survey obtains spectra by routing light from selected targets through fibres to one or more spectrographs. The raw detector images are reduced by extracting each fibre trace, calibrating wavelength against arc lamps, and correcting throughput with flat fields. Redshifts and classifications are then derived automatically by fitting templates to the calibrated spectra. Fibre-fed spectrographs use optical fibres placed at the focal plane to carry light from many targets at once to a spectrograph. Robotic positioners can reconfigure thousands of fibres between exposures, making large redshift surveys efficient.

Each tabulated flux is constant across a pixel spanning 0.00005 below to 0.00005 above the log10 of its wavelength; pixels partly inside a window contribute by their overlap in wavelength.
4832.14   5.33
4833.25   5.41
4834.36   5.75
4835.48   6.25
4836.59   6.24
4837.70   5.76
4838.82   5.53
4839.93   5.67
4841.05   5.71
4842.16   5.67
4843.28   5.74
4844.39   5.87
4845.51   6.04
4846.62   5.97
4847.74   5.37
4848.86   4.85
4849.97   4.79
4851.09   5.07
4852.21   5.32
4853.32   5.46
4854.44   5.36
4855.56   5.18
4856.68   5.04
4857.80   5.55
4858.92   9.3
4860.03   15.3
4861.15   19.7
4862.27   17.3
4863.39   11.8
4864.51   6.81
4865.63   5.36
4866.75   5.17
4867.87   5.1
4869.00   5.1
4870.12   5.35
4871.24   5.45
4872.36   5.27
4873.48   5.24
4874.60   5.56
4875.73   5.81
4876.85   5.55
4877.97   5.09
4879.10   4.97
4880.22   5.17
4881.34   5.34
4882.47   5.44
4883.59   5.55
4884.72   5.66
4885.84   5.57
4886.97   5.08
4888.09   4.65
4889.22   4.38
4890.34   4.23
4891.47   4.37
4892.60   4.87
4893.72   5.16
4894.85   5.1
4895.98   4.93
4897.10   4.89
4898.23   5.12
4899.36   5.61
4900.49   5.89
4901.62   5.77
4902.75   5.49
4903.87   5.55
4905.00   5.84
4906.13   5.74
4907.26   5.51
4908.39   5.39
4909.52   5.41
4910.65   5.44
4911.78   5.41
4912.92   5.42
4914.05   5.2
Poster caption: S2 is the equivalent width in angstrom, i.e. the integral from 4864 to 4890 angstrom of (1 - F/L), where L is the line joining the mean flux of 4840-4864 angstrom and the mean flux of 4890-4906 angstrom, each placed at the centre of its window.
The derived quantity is 4.0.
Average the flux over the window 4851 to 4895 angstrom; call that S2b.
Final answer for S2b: 6.44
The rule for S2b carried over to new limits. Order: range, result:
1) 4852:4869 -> 8.47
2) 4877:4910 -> 5.24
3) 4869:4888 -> 5.36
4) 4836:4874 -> 6.84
